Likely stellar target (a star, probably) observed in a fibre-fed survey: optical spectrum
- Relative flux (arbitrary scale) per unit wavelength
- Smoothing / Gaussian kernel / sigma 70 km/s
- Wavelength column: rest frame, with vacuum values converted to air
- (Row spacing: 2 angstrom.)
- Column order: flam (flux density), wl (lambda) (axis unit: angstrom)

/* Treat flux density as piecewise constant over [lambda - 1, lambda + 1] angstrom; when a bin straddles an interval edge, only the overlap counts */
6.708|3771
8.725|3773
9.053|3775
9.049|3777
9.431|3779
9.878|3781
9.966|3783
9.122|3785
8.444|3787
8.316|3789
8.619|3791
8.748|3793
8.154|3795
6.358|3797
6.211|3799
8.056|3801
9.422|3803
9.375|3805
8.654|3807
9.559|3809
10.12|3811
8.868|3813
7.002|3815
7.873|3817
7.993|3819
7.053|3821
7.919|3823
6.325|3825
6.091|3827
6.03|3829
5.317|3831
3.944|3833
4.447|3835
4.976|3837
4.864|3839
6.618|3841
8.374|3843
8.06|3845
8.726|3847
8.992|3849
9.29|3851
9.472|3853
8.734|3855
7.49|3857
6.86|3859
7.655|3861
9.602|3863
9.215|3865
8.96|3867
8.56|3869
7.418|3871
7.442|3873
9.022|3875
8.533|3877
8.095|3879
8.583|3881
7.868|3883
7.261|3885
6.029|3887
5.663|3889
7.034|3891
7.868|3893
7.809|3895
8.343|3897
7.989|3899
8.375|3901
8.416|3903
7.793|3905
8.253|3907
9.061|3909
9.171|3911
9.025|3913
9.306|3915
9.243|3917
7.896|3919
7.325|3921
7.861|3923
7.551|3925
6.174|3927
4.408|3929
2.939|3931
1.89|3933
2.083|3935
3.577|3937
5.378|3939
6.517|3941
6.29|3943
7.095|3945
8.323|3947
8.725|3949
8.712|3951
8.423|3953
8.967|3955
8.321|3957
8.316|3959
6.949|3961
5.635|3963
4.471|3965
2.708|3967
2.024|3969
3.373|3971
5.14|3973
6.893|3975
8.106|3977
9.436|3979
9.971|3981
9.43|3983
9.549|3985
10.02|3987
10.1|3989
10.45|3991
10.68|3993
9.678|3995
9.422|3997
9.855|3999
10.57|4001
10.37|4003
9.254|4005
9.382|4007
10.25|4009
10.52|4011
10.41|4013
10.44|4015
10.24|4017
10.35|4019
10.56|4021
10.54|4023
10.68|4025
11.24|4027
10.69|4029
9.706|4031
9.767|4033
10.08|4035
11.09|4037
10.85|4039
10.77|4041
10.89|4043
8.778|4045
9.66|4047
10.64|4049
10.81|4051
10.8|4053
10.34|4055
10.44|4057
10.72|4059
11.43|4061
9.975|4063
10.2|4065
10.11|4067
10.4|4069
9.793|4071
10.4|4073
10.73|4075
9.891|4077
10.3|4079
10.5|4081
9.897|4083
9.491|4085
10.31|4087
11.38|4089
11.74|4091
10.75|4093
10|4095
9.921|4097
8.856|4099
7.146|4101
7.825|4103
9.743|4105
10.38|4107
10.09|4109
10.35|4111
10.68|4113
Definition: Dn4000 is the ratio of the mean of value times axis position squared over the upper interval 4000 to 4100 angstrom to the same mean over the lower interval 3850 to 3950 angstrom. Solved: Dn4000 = 1.50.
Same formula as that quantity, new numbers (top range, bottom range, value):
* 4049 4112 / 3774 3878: 1.45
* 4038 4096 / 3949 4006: 1.34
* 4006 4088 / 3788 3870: 1.49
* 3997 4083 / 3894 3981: 1.58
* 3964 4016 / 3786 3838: 1.26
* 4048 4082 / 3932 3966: 1.71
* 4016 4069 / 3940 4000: 1.39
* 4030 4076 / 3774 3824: 1.38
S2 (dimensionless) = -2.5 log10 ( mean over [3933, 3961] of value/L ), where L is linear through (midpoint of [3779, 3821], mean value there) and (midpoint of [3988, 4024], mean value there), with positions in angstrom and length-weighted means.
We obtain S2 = 0.388 mag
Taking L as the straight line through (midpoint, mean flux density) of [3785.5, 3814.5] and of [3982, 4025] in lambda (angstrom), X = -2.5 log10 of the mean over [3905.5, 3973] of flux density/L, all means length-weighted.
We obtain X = 0.415 mag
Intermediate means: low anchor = 8.48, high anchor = 10.1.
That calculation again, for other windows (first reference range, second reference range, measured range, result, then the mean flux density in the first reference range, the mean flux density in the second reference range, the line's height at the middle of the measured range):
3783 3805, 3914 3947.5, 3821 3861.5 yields 0.07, 8.28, 6.08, 7.52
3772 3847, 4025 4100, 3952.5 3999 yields 0.22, 7.77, 10.4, 9.48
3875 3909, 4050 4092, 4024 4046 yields -0.05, 7.82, 10.5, 9.93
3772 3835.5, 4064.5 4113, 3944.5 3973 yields 0.36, 7.97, 10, 9.08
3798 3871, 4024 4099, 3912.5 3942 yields 0.41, 7.68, 10.4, 8.79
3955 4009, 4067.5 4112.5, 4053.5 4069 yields -0.10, 8.14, 10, 9.51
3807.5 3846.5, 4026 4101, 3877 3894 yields 0.06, 6.96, 10.3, 7.79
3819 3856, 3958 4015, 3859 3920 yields -0.10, 6.99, 8.36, 7.46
